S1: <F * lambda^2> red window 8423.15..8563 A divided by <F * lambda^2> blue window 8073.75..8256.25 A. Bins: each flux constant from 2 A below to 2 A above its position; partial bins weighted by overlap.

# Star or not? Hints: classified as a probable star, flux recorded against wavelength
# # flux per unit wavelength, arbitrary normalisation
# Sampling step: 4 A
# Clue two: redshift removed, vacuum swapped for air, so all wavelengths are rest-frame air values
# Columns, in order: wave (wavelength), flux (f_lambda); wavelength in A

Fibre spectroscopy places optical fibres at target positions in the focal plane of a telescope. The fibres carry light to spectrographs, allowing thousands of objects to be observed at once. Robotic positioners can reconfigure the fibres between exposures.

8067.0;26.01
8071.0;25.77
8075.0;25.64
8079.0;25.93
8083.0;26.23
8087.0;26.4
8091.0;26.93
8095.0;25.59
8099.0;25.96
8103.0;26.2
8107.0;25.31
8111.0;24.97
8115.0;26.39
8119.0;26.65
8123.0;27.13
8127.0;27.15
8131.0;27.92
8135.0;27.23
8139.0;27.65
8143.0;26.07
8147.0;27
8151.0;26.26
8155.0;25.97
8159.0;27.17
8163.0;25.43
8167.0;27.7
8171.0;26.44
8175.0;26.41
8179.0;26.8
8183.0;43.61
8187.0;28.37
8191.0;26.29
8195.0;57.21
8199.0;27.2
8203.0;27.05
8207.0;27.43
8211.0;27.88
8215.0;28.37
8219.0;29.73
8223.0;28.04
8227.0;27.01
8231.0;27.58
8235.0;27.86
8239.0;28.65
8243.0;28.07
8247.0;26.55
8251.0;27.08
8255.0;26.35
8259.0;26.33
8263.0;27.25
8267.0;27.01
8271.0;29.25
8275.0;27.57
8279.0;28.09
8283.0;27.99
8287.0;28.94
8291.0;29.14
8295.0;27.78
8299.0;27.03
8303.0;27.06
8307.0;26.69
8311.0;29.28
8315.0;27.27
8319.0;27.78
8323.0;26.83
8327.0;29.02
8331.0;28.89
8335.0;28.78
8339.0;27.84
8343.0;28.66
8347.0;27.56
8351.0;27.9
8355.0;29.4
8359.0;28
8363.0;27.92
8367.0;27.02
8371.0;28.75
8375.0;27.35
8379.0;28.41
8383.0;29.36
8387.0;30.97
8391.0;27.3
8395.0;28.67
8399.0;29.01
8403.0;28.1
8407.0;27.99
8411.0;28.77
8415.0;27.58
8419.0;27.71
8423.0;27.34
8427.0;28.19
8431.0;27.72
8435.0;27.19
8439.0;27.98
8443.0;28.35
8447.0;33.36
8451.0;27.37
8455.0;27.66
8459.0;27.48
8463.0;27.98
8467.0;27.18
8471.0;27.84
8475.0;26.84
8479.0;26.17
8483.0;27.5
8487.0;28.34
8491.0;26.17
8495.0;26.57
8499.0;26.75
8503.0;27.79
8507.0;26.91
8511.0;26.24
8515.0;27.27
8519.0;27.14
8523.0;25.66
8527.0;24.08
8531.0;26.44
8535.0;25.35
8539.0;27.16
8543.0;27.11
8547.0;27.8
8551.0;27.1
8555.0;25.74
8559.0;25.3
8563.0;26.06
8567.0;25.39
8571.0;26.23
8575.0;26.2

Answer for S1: 1.1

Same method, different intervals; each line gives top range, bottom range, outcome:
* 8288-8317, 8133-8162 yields 1.08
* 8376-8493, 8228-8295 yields 1.06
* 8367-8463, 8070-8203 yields 1.08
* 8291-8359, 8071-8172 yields 1.11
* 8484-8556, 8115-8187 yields 1.05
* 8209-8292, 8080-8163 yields 1.08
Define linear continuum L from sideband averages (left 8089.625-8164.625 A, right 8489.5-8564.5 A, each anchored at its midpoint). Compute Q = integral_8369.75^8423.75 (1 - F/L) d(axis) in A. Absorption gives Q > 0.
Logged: -3.95 A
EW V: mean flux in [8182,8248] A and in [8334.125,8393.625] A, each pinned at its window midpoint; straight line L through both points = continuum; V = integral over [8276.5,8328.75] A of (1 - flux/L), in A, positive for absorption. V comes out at 2.2 A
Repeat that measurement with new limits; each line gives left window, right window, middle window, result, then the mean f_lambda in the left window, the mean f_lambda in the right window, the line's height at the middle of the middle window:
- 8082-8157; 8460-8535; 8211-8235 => -1.4 A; 26.5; 26.8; 26.6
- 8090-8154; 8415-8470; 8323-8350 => -0.7 A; 26.5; 28.1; 27.6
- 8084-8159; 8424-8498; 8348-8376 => -0.7 A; 26.5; 27.8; 27.4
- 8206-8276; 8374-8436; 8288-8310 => 0.2 A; 27.7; 28.3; 27.9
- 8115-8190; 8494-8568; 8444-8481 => -1.8 A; 27.8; 26.4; 26.7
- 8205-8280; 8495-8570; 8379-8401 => -1.6 A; 27.7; 26.4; 27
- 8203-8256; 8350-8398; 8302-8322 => 0.4 A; 27.7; 28.4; 28.1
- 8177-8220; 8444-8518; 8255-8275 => 2.3 A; 31.9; 27.5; 30.8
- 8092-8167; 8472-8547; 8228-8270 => -1.2 A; 26.5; 26.7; 26.5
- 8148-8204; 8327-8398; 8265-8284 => 0.8 A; 30.1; 28.4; 29.2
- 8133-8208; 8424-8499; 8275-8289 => 0.2 A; 29.4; 27.7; 28.7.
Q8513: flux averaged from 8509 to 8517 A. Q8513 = 26.8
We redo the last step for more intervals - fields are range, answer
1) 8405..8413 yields 28.4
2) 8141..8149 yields 26.5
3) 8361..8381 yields 27.9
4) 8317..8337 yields 28.3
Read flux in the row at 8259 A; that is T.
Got 26.33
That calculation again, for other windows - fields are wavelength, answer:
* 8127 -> 27.15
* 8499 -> 26.75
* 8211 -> 27.88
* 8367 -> 27.02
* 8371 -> 28.75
